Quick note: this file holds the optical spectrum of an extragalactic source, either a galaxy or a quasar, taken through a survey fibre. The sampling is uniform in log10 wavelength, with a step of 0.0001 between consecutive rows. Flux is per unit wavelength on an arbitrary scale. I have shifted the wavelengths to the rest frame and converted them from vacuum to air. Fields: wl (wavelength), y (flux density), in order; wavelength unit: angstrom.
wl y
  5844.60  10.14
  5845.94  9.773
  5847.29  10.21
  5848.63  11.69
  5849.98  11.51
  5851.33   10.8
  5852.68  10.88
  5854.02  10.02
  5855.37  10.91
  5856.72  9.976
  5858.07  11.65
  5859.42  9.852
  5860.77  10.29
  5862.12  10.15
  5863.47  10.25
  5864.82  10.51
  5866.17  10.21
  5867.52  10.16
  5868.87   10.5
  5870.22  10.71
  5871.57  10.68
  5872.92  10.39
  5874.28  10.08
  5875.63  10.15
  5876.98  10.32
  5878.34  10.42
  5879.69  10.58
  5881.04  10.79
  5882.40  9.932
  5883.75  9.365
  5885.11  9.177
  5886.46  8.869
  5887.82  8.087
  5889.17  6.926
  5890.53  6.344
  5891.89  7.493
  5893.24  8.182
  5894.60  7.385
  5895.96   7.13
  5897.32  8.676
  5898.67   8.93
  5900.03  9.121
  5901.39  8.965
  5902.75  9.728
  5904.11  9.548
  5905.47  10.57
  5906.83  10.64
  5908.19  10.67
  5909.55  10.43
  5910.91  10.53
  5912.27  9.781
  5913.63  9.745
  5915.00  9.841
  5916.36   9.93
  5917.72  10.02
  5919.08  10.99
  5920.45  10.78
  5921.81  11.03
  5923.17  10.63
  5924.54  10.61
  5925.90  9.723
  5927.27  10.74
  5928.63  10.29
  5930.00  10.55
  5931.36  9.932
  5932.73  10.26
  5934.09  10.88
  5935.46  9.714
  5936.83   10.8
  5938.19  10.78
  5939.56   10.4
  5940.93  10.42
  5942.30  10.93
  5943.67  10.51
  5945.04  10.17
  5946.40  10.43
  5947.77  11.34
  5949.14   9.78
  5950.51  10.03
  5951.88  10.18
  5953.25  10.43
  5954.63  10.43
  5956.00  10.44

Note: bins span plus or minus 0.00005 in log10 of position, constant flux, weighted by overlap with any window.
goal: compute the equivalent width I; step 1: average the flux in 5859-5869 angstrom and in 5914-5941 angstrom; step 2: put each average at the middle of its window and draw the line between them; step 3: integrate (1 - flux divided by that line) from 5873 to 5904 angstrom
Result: 4.0 angstrom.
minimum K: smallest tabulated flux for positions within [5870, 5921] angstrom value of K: 6.344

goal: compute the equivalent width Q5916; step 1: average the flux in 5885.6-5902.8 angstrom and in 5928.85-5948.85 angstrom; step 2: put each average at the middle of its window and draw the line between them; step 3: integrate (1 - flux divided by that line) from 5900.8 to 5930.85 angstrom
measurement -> -3.3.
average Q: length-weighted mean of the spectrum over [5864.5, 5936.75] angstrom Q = 9.77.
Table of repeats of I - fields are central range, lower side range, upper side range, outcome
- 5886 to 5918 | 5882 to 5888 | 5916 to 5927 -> 2.4 angstrom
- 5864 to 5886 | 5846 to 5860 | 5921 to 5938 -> 0.8 angstrom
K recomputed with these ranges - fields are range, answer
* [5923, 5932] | 9.723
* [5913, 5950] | 9.714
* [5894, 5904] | 7.13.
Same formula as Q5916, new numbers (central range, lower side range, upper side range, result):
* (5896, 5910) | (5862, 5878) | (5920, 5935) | 1.1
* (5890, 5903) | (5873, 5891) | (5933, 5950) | 2.0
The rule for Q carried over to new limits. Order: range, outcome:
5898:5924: 10.1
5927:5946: 10.5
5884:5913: 8.92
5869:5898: 9.15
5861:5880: 10.4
